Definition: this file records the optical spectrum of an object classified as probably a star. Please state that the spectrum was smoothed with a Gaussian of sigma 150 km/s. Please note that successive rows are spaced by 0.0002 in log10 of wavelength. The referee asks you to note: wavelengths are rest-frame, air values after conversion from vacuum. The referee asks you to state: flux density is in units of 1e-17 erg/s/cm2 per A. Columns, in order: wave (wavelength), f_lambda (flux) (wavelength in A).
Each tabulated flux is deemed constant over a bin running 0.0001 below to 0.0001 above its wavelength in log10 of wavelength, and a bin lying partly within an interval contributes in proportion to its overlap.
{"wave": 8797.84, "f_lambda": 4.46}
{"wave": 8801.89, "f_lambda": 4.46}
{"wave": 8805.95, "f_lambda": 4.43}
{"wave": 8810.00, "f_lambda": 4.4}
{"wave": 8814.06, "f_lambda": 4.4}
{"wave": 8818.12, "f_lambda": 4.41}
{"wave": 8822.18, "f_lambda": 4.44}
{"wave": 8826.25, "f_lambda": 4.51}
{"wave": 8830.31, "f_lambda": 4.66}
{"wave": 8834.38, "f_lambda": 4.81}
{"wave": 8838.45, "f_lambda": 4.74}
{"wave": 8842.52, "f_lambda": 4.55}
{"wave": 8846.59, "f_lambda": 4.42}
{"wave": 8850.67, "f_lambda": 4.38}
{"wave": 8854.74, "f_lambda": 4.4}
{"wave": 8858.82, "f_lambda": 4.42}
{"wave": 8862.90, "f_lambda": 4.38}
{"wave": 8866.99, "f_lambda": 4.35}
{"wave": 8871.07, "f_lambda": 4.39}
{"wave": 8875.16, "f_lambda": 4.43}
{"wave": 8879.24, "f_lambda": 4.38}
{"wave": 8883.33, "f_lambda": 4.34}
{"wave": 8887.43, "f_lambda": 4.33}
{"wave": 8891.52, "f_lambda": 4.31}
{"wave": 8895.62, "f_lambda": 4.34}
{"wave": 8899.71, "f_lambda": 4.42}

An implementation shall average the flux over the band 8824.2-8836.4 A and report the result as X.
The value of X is 4.66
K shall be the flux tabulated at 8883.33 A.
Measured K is 4.34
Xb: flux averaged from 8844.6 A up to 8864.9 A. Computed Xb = 4.4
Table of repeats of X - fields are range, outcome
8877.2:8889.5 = 4.35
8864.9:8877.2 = 4.39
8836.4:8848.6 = 4.57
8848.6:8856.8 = 4.39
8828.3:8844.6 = 4.69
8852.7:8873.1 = 4.39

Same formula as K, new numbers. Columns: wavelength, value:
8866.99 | 4.35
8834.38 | 4.81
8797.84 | 4.46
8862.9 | 4.38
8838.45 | 4.74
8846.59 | 4.42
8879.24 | 4.38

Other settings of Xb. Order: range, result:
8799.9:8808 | 4.45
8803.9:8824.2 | 4.42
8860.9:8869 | 4.36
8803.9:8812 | 4.42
